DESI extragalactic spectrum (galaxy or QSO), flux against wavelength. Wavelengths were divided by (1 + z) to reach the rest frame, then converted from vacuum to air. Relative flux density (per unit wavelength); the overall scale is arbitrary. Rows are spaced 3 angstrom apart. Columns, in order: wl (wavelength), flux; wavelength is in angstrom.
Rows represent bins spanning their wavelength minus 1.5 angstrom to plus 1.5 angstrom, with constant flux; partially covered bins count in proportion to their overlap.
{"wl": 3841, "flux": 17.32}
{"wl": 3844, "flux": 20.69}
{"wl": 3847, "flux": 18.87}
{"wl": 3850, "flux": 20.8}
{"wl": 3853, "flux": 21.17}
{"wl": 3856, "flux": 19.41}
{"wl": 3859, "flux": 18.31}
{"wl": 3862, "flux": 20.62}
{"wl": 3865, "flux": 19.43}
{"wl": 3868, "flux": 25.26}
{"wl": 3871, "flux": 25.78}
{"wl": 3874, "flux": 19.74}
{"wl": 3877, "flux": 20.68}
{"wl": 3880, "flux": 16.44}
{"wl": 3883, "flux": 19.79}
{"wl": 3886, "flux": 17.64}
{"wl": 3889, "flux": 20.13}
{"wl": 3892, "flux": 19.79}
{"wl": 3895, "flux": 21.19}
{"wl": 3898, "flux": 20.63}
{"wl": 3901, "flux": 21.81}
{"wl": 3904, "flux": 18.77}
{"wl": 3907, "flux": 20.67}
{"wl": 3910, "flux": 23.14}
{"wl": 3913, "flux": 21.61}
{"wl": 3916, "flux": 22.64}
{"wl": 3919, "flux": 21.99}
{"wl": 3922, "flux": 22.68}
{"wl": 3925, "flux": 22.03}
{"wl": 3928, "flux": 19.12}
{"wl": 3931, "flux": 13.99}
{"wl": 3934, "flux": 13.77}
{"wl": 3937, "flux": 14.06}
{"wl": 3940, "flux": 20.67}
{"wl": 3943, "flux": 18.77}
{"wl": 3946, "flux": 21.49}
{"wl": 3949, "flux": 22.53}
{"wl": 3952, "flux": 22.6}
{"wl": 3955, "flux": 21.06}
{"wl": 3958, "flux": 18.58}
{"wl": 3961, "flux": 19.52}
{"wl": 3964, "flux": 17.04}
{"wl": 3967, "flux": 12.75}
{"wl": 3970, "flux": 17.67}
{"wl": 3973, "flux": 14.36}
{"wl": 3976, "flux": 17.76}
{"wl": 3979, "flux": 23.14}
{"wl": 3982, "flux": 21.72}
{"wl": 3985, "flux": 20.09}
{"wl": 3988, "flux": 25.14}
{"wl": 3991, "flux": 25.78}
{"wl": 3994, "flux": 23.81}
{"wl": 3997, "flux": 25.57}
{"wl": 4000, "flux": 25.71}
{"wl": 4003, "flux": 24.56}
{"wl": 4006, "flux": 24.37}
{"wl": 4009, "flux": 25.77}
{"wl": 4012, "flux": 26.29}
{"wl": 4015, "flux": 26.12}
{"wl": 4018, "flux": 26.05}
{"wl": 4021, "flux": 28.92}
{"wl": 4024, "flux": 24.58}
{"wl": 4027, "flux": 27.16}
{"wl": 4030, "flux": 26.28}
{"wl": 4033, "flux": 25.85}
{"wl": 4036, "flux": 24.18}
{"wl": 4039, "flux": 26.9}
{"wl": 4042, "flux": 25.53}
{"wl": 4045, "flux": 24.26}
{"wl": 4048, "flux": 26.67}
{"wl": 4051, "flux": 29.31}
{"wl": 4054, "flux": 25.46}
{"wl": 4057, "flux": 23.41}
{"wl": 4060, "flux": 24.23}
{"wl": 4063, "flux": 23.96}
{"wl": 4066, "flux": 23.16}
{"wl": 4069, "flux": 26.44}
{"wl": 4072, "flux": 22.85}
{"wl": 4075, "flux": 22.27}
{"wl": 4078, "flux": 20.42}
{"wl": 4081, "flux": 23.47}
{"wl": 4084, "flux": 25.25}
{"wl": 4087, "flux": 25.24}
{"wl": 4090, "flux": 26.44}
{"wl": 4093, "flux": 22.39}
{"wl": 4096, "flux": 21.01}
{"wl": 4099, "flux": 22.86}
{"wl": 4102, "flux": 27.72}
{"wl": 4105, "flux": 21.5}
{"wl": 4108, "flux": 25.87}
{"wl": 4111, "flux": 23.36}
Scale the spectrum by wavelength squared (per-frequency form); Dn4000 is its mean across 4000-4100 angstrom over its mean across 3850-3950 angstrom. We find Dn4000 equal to 1.3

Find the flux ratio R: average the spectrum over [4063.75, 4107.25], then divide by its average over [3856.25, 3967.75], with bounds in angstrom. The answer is 1.19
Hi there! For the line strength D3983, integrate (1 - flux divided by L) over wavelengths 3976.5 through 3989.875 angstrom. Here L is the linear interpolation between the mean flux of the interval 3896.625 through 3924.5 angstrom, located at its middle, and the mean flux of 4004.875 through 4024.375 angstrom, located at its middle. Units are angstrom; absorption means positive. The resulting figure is 1.4 angstrom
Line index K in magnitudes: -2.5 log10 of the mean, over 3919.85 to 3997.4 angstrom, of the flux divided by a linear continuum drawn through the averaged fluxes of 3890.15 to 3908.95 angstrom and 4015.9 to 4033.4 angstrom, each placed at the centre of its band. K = 0.18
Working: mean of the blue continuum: 20.5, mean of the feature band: 19.8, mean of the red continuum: 26.5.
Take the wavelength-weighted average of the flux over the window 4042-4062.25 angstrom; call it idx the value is 25.5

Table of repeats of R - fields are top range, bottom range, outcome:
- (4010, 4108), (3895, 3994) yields 1.24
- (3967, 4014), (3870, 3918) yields 1.09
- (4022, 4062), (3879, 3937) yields 1.30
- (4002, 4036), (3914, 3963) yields 1.32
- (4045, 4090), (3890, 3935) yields 1.21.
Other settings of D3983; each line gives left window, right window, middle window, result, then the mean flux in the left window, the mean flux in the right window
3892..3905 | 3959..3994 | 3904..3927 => -1.6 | 20.6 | 19.7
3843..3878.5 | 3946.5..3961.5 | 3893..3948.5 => 2.6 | 20.9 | 21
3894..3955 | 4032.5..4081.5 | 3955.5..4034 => -0.7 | 20.2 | 24.6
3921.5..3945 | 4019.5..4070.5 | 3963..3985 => 3.1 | 18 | 25.7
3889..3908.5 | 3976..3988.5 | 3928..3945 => 3.5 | 20.4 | 21.7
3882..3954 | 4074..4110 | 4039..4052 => -2.1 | 20.1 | 23.7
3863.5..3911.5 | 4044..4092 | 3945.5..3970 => 3.2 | 20.7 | 24.5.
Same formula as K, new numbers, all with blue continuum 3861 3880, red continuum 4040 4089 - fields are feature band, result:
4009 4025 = -0.11 mag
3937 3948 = 0.16 mag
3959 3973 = 0.36 mag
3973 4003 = 0.03 mag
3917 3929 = 0.04 mag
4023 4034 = -0.09 mag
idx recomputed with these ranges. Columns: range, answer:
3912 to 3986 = 19.2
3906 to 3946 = 19.7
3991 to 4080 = 25.2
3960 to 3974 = 16.2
